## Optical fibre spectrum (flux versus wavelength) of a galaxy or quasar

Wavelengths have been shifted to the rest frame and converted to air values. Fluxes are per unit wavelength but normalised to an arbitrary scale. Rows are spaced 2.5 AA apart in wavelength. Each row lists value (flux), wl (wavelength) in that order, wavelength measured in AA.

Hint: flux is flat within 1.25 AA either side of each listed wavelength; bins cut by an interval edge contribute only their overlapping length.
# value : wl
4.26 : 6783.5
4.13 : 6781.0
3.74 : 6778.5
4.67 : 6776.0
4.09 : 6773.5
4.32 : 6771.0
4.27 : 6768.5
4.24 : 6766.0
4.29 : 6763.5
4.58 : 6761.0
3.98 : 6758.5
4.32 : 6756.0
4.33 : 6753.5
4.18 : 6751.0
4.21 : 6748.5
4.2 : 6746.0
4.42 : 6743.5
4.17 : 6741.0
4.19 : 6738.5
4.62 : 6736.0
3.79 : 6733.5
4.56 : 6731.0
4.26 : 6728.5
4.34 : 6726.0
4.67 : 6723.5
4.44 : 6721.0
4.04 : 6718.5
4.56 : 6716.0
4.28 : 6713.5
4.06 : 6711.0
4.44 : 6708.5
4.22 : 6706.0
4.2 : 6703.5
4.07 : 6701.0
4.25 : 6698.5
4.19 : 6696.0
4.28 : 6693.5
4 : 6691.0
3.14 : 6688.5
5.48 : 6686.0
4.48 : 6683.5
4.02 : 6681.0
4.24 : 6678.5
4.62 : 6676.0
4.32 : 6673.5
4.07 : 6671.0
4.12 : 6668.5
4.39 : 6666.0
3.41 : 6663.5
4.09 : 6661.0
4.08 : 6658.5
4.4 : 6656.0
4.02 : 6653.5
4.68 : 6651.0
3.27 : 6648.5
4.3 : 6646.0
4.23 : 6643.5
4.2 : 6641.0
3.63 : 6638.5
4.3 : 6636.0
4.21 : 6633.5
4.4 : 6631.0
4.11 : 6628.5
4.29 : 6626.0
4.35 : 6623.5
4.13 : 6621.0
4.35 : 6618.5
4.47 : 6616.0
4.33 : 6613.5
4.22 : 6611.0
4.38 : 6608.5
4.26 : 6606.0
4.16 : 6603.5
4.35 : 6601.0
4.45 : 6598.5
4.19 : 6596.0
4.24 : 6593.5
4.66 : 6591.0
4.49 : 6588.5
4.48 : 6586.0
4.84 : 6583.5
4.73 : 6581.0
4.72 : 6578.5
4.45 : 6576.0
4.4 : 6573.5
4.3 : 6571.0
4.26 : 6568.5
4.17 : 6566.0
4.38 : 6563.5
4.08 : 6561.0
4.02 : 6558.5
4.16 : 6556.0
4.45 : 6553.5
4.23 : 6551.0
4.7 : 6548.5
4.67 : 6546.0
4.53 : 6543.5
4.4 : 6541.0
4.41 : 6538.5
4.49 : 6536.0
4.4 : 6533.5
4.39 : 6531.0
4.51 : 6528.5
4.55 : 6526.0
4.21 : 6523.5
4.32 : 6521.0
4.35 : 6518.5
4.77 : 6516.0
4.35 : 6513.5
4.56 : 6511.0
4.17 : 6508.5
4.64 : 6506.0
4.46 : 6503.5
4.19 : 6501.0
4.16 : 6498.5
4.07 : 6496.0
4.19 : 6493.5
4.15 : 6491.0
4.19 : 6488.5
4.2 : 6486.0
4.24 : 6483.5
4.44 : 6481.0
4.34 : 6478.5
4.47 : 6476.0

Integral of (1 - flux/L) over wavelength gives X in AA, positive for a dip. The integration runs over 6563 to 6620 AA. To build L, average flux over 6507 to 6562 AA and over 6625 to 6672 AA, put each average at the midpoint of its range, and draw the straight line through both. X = -1.9 AA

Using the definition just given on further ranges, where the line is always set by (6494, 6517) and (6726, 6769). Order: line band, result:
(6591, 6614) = 0.1 AA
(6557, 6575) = 0.5 AA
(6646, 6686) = 1.0 AA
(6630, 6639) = 0.3 AA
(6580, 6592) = -0.8 AA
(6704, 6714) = 0.1 AA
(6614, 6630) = 0.1 AA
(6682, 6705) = 0.3 AA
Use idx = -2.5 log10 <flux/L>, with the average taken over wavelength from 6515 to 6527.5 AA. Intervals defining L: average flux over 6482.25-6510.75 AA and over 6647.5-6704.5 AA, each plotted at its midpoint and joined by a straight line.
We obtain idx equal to -0.05 mag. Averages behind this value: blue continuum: 4.25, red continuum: 4.17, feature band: 4.43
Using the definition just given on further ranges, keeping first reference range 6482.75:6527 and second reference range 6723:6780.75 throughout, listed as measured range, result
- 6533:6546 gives -0.039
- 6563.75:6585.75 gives -0.043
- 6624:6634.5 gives 0.009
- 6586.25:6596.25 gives -0.030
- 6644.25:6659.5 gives 0.042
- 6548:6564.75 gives 0.010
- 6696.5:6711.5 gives 0.017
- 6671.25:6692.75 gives 0.002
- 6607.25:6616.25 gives -0.009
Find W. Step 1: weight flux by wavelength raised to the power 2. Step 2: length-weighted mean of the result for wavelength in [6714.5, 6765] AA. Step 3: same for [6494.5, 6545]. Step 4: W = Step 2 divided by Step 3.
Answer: 1.05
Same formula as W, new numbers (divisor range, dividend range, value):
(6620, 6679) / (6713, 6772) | 1.06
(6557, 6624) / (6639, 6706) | 0.98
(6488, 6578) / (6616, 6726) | 1.01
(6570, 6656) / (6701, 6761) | 1.03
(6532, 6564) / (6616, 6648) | 0.98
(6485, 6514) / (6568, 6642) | 1.05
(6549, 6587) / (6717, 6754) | 1.03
